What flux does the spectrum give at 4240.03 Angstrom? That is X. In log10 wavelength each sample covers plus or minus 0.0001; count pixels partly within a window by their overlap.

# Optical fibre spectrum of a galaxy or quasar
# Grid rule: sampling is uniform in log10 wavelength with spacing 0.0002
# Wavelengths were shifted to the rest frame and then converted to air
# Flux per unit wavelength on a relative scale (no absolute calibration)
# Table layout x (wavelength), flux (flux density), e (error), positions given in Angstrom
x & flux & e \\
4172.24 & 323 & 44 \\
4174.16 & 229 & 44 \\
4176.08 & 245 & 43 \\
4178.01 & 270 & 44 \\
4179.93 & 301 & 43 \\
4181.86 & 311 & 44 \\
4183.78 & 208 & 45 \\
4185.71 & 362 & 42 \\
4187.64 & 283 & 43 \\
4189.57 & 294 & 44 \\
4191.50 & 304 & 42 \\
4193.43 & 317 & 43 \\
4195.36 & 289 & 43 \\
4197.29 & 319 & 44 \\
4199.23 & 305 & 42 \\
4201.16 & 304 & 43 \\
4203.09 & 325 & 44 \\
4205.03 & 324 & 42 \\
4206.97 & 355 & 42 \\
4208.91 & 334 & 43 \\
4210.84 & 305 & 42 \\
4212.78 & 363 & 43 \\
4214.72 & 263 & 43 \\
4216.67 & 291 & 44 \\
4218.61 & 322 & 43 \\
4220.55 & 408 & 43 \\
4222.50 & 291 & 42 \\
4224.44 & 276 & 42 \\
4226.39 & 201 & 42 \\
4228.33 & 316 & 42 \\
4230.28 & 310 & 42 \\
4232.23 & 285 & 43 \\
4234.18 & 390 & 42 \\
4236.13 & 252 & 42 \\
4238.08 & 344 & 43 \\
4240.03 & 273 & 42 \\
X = 273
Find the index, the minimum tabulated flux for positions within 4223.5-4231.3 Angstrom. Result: 201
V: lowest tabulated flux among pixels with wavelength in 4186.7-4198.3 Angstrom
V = 283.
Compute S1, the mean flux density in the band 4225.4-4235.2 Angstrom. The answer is 300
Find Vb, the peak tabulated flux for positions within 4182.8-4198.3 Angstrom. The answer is 362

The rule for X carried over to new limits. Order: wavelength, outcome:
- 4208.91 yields 334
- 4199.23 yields 305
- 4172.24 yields 323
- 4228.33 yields 316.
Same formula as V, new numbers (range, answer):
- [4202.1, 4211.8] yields 305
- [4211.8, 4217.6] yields 263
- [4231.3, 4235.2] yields 285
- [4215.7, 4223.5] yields 291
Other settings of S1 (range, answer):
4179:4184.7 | 274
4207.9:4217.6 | 311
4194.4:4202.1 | 304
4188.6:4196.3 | 301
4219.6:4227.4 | 294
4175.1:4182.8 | 281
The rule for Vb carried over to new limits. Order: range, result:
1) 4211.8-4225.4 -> 408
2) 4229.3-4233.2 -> 310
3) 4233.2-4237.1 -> 390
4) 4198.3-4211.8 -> 355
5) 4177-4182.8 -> 311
